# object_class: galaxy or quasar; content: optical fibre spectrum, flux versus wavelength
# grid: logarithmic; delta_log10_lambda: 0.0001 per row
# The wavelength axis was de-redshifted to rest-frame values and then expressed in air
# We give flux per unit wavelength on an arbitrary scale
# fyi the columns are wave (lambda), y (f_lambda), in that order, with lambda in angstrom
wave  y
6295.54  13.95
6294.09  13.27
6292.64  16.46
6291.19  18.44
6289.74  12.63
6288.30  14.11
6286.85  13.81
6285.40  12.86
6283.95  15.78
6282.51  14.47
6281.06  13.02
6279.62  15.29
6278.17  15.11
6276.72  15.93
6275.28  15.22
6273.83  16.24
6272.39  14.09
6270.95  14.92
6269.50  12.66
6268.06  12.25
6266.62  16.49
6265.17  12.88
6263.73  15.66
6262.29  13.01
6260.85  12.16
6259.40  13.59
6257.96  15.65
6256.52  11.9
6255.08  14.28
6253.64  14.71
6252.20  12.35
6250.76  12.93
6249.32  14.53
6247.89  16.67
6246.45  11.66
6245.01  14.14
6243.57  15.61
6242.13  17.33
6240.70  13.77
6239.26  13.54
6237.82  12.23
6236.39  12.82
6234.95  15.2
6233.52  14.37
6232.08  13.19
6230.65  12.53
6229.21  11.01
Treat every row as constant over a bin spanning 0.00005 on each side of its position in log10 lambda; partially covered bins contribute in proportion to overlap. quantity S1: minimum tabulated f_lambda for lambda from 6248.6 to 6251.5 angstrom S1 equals 12.93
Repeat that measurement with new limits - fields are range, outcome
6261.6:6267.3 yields 12.88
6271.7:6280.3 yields 14.09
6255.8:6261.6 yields 11.9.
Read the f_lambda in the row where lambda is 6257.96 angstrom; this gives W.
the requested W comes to 15.65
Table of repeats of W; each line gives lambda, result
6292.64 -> 16.46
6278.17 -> 15.11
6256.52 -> 11.9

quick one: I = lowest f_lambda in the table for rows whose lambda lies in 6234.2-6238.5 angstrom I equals 12.23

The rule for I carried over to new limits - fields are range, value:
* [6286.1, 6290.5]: 12.63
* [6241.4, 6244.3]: 15.61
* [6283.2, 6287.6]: 12.86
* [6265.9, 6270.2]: 12.25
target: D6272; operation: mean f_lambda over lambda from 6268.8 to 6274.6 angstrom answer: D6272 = 14.5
